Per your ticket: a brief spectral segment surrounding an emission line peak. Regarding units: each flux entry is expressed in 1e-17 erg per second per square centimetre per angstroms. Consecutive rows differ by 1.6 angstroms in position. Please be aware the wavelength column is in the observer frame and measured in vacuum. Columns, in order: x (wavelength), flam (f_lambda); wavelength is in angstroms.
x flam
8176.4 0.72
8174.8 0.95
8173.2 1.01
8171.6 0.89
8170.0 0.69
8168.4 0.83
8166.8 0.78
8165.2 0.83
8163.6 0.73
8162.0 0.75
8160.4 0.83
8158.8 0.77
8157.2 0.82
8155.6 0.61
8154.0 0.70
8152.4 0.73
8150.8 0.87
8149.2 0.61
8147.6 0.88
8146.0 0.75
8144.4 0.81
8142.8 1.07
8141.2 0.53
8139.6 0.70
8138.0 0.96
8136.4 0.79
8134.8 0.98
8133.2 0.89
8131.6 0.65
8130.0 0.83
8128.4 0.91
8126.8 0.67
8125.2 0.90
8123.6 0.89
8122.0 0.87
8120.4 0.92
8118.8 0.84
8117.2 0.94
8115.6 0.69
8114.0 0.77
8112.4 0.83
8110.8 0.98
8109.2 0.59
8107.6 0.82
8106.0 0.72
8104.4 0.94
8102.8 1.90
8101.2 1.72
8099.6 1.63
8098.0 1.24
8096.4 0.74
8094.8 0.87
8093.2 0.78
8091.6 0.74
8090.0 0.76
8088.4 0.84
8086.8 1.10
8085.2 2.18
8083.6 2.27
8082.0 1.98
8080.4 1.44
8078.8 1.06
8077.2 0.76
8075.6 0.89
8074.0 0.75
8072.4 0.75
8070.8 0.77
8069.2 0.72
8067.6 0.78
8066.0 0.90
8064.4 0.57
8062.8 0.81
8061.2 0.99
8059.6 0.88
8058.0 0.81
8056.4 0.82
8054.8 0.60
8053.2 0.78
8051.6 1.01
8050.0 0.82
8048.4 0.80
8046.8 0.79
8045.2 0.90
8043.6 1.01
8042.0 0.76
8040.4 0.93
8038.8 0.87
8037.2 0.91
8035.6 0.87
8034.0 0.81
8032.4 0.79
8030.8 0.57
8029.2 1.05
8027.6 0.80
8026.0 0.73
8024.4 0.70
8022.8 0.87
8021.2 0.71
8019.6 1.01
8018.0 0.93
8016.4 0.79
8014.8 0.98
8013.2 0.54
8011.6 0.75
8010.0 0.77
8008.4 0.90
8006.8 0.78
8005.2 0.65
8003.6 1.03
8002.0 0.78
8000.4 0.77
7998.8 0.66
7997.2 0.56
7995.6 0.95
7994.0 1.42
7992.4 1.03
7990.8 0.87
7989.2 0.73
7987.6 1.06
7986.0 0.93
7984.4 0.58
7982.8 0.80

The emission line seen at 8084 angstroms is [S II] 6716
